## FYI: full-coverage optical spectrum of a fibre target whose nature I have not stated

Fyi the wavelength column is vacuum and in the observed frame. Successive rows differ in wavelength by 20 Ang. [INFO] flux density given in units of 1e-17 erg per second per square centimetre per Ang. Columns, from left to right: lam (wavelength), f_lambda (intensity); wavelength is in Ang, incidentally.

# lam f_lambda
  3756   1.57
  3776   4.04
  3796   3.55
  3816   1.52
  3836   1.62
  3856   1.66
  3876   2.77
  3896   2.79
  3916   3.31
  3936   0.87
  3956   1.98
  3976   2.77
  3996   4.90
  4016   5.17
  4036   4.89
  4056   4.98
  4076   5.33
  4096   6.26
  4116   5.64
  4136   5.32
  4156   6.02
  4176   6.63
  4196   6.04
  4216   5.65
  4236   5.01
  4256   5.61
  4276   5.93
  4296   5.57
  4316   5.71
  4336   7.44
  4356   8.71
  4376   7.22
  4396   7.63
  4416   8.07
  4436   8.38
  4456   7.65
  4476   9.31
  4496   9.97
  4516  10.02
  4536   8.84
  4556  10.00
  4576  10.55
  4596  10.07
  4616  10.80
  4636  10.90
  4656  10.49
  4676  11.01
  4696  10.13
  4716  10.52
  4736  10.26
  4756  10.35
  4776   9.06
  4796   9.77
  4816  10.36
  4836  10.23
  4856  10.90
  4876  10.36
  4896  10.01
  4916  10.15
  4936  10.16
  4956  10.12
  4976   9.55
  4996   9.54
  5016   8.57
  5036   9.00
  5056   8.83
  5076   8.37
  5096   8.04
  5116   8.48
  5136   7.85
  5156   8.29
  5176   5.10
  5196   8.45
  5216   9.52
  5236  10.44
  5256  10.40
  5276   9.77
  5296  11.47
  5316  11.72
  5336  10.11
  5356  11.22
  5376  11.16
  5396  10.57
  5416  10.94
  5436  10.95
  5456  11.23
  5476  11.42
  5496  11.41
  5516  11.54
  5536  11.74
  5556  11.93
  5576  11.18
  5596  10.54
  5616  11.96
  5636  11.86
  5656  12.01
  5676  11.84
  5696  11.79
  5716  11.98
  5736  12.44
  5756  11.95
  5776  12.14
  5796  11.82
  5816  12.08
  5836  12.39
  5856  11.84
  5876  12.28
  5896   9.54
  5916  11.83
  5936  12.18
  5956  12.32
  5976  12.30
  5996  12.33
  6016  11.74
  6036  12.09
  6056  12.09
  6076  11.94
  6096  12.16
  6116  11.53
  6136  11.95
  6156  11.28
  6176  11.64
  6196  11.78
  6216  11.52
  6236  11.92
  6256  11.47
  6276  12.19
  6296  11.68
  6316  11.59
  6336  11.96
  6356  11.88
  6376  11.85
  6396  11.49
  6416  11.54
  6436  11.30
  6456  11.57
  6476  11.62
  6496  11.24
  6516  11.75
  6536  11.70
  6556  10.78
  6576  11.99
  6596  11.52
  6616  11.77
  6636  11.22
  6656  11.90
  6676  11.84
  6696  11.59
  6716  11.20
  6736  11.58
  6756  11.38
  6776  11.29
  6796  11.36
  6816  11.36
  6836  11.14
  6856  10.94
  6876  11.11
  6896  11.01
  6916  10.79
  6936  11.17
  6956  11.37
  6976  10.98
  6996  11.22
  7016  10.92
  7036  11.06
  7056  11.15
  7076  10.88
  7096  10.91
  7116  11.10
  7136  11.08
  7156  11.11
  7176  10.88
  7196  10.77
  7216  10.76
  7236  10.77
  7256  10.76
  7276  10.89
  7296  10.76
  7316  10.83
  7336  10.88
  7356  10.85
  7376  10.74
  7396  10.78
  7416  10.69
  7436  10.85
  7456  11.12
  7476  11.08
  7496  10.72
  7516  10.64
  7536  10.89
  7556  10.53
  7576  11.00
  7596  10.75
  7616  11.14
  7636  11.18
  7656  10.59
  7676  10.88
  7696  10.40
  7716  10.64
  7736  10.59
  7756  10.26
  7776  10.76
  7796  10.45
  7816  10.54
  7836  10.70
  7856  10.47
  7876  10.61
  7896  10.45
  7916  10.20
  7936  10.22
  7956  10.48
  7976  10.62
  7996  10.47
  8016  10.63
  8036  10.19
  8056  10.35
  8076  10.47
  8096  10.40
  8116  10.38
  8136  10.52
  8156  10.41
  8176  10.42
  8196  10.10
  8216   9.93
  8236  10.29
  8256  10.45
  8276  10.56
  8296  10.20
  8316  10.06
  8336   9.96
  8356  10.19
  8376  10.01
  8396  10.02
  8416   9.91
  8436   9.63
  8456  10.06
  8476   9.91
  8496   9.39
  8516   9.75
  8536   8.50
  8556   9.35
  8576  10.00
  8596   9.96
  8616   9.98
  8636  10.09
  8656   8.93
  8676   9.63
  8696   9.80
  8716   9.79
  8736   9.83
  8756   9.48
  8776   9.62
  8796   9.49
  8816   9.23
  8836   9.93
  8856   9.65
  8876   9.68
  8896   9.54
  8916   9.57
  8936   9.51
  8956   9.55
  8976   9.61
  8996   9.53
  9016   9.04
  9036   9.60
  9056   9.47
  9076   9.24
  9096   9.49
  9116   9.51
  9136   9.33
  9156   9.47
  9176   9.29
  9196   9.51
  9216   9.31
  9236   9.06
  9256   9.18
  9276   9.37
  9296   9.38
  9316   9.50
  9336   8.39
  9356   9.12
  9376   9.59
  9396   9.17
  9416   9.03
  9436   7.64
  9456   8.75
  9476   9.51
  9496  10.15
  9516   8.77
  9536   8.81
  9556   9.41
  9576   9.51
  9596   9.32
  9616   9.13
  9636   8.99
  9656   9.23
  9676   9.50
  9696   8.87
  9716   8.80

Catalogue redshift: 0.00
